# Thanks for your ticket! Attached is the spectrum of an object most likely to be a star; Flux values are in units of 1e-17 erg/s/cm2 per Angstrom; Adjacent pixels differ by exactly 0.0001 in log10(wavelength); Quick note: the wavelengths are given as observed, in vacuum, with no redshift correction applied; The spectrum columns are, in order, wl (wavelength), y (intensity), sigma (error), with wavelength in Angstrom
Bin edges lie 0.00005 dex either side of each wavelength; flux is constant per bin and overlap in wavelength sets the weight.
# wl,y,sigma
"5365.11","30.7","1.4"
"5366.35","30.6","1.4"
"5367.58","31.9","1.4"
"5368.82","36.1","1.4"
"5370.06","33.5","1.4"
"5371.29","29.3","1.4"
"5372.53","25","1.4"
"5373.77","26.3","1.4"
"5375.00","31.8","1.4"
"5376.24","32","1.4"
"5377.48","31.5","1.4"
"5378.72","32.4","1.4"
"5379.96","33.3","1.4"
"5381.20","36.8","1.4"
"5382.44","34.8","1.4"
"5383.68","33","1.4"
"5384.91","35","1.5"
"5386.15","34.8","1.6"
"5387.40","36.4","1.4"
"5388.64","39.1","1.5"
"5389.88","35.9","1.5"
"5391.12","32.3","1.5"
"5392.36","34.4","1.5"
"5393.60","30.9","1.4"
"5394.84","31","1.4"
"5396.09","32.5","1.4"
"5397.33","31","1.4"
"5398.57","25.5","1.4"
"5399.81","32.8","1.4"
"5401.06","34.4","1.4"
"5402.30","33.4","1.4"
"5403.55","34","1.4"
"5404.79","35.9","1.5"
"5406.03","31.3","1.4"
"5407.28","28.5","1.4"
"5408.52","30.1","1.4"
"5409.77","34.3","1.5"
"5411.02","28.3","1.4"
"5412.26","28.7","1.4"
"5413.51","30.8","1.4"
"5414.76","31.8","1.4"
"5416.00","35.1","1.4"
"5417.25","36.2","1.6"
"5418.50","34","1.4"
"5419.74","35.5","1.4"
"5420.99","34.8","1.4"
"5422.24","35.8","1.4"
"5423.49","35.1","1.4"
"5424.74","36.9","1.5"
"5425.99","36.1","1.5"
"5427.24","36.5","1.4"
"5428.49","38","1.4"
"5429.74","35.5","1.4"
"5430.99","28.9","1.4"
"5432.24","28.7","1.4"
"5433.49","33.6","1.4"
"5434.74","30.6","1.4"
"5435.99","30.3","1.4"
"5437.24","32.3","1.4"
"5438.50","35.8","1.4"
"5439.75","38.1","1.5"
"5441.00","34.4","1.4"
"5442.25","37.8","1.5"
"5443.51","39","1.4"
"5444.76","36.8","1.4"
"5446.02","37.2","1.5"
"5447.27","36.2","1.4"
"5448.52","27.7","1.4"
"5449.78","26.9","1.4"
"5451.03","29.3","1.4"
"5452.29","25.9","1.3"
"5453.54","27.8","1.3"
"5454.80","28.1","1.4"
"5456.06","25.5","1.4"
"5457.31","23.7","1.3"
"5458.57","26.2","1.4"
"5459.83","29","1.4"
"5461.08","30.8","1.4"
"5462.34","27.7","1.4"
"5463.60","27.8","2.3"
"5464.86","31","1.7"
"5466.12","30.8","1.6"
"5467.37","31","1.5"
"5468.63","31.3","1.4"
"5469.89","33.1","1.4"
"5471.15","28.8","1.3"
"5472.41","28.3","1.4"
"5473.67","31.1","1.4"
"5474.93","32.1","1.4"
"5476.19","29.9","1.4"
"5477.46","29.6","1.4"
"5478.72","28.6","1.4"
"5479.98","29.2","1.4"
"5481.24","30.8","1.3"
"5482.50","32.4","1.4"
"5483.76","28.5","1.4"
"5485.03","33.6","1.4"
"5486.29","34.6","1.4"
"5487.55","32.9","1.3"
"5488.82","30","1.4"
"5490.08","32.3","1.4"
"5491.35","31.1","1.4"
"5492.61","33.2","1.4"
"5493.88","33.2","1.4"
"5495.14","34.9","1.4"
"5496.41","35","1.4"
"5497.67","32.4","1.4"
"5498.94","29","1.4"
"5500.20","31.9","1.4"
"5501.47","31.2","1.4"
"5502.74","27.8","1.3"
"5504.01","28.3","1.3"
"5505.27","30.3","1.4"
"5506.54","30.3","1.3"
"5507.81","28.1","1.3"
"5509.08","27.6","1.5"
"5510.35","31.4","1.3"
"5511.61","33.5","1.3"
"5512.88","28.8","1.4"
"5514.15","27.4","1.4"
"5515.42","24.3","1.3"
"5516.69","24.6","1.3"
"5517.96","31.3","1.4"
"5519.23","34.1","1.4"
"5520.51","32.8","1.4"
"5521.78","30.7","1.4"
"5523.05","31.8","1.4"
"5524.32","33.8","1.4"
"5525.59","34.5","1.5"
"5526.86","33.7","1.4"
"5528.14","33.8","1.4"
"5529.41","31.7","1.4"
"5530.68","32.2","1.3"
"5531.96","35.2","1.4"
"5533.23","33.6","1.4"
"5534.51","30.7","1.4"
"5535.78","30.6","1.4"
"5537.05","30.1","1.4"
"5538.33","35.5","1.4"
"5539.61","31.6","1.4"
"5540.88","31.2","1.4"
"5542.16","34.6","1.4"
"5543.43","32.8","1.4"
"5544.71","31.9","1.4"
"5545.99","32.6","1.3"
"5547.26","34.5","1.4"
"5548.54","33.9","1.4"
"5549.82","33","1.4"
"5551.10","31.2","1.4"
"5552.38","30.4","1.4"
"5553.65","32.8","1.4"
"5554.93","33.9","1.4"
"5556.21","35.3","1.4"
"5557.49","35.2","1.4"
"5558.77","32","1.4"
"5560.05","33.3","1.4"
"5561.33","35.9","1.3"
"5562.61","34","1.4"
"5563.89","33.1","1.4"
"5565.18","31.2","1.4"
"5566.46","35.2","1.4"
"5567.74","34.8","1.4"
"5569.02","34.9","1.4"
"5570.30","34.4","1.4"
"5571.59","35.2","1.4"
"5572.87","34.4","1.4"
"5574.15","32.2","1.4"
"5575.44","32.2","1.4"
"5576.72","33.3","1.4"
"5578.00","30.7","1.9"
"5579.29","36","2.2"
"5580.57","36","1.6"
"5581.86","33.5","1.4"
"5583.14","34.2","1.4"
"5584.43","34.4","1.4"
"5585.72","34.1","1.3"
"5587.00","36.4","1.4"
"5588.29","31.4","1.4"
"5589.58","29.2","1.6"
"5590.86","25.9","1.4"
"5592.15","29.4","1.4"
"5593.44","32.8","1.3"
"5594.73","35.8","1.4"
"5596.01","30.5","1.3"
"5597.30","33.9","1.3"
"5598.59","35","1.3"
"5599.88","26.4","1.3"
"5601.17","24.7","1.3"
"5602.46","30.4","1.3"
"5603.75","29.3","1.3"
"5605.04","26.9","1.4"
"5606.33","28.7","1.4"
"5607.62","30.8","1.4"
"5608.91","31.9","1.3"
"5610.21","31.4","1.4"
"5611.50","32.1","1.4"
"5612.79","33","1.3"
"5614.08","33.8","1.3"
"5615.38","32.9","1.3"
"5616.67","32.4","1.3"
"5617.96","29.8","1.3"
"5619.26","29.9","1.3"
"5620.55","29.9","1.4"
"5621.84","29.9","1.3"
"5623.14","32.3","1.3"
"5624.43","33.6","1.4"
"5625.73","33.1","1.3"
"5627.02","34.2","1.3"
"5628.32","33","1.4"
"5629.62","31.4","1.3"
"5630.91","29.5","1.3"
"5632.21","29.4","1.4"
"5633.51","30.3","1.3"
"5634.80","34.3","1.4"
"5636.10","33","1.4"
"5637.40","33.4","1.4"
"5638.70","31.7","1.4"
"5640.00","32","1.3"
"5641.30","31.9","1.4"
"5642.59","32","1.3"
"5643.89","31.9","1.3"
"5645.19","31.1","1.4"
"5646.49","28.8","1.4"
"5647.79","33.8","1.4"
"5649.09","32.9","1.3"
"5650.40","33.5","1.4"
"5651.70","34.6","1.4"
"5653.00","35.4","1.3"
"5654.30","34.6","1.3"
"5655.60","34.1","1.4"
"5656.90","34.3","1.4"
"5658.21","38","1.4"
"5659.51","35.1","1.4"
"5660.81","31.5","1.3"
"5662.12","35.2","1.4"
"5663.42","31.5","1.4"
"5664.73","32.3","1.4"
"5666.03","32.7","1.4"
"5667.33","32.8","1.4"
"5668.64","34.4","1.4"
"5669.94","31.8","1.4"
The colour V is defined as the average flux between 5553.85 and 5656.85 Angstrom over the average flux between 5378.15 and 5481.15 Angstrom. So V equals 1.01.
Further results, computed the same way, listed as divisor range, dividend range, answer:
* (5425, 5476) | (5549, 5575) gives 1.07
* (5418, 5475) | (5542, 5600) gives 1.04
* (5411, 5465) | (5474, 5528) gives 0.96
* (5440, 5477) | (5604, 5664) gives 1.05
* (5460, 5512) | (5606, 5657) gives 1.04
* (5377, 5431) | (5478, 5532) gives 0.93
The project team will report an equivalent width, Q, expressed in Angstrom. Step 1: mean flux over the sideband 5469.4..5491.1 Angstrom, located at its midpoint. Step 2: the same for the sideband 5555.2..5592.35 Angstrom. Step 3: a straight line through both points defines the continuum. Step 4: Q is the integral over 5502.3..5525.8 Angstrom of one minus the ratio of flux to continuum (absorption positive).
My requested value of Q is 1.34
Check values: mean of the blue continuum 30.9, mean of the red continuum 33.4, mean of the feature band 30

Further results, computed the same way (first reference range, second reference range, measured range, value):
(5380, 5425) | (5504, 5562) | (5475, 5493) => 0.7 Angstrom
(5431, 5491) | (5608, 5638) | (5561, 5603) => -1.4 Angstrom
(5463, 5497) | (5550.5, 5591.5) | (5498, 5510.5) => 0.9 Angstrom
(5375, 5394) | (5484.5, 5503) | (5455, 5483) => 2.8 Angstrom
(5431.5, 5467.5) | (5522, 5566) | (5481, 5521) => 1.5 Angstrom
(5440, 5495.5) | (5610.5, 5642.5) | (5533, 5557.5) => -1.0 Angstrom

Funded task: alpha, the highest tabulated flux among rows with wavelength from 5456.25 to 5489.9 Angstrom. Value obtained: 34.6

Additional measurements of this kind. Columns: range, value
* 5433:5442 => 38.1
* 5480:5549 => 35.5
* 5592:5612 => 35.8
